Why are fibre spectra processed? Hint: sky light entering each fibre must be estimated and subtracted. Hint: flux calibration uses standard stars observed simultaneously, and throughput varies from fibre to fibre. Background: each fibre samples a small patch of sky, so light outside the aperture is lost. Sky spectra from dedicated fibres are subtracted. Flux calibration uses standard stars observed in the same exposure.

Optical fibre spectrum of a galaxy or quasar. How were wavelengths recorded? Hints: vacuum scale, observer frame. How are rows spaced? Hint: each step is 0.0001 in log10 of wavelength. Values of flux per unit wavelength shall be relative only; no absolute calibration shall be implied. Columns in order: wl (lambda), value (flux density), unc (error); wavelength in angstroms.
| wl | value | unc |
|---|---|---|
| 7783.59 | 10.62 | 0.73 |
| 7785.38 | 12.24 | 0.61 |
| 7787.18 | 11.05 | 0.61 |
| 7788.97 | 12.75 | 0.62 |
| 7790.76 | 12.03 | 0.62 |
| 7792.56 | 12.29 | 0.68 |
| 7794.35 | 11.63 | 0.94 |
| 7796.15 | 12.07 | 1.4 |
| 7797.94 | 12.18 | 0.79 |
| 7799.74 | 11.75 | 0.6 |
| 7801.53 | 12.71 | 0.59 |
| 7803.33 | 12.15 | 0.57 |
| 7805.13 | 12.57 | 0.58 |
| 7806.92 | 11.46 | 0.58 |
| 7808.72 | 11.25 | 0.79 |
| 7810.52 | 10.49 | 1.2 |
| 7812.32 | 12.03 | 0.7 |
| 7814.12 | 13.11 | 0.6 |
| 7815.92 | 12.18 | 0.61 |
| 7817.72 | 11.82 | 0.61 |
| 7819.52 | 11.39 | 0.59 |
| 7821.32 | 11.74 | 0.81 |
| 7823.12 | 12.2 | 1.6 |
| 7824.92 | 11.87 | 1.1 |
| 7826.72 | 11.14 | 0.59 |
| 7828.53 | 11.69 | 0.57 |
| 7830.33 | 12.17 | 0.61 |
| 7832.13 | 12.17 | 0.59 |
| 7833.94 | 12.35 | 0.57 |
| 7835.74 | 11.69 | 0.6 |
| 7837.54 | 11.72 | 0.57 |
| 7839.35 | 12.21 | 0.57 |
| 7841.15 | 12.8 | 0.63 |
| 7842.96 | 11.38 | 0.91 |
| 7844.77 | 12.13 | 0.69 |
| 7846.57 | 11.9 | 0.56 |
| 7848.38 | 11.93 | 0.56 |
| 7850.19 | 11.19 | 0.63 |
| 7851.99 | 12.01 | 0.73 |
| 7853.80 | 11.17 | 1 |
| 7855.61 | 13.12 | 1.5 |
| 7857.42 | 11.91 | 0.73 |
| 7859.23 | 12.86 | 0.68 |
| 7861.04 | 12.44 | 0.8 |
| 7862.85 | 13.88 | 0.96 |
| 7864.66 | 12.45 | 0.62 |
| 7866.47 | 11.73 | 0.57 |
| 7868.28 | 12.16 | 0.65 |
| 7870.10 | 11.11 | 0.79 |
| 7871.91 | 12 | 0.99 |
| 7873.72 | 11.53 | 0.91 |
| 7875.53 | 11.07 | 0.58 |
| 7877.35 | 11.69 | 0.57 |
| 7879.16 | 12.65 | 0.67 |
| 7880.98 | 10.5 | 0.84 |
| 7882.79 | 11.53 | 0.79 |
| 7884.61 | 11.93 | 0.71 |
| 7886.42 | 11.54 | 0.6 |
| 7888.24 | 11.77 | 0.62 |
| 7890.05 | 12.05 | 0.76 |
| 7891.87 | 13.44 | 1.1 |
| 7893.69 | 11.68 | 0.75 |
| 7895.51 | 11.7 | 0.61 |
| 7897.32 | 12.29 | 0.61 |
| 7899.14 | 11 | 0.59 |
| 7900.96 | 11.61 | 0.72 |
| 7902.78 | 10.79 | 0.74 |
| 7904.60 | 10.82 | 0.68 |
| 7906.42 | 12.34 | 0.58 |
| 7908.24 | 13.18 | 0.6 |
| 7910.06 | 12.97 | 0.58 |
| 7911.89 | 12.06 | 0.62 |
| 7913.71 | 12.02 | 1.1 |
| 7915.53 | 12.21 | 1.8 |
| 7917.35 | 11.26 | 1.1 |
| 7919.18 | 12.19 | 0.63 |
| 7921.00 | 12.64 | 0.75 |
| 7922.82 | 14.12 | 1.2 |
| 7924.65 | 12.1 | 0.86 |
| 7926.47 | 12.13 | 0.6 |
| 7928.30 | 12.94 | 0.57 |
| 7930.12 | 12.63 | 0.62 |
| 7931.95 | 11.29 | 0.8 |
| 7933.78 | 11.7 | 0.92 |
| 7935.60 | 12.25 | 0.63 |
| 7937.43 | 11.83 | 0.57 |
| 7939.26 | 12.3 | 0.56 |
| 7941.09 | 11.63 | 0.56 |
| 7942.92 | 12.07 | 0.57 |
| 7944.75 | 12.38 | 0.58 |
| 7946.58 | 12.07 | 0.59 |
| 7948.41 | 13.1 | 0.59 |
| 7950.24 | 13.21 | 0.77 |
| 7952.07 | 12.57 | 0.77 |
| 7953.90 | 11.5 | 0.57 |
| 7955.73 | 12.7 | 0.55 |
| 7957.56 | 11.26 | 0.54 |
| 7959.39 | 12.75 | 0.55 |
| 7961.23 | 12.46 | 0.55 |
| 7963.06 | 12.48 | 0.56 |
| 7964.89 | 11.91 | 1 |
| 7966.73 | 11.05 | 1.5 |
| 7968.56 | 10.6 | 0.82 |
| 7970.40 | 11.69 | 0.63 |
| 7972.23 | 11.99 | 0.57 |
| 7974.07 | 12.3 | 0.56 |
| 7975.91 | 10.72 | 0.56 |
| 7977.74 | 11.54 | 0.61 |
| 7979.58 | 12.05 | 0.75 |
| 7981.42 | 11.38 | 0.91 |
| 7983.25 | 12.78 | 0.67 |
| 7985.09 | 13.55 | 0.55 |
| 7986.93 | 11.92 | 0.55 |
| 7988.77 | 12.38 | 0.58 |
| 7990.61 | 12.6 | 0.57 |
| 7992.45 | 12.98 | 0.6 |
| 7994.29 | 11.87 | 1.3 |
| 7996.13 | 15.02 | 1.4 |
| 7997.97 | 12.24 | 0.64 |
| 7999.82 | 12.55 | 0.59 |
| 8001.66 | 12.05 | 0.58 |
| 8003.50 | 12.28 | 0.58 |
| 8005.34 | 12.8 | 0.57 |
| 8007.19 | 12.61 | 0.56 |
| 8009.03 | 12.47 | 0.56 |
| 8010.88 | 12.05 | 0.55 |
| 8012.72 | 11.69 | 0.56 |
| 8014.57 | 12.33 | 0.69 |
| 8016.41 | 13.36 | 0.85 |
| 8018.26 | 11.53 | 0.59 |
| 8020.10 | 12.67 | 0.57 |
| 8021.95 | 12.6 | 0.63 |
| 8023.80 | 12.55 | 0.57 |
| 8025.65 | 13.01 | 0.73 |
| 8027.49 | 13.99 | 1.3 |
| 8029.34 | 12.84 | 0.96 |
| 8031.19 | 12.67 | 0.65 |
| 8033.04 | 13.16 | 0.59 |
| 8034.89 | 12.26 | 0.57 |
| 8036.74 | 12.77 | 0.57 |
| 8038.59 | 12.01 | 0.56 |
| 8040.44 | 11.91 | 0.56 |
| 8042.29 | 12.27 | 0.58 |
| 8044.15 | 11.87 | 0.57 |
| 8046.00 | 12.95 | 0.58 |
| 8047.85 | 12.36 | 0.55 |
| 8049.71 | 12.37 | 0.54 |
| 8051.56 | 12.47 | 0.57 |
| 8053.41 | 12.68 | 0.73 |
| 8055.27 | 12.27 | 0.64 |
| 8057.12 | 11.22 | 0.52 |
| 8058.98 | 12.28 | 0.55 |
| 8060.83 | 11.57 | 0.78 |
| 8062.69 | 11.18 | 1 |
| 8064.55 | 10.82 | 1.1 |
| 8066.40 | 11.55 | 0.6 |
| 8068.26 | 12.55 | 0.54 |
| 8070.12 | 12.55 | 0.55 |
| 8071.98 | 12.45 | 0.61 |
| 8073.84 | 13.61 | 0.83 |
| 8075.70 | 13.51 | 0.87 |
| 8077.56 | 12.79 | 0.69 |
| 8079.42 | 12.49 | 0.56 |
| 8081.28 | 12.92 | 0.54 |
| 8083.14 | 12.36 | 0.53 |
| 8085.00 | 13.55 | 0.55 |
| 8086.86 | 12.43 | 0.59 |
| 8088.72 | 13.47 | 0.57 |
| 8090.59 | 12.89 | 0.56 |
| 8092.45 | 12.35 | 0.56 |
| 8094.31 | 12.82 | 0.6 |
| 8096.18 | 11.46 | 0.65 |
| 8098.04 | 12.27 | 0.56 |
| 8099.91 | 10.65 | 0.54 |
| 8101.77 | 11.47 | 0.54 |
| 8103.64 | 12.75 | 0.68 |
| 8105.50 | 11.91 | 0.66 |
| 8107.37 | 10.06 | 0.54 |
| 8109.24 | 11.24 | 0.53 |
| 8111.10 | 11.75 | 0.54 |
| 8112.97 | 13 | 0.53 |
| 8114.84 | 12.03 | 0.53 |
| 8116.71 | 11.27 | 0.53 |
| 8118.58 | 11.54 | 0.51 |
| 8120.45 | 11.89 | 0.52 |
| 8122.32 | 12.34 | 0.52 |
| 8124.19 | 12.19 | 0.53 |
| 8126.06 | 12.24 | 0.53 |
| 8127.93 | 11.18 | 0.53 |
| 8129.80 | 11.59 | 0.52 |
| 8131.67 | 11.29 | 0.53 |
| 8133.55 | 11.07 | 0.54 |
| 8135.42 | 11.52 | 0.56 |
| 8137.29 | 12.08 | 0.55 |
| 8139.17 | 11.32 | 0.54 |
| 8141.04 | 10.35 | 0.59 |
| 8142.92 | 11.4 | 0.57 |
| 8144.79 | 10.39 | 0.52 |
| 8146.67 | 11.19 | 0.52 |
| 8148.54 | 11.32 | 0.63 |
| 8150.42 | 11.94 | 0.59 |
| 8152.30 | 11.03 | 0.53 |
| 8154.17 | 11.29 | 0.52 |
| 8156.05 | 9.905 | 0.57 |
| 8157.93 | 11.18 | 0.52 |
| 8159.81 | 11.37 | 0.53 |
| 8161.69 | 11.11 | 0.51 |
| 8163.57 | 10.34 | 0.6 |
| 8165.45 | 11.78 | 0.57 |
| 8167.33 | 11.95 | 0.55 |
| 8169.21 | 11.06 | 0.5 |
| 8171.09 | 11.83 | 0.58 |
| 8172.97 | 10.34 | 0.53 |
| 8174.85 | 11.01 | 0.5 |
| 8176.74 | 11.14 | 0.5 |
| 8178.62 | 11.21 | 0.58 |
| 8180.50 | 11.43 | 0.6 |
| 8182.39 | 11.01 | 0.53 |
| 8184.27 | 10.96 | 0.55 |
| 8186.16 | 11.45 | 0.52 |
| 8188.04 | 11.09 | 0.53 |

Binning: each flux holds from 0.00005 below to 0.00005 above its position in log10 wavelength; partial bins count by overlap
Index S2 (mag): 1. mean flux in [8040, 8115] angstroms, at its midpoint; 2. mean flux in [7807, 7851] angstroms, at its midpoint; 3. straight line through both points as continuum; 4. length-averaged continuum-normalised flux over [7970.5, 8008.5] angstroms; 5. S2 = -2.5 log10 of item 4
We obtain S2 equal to -0.02 mag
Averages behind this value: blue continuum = 11.8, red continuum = 12.2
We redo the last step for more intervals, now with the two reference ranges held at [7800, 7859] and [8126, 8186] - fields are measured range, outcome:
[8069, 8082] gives -0.14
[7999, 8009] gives -0.08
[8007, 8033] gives -0.10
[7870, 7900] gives 0.01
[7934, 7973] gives -0.04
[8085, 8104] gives -0.09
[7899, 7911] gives -0.01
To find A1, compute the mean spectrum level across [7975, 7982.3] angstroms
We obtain 11.4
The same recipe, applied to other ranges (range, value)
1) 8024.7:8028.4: 13.5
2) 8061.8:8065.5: 11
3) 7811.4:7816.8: 12.4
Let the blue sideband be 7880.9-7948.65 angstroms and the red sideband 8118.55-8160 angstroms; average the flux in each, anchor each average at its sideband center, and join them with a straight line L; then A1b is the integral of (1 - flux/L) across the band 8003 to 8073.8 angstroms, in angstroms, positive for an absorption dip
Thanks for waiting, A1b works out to -4.09 angstroms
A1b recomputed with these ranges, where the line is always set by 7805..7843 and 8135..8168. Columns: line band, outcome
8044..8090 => -4.31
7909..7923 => -0.80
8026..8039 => -1.61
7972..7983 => -0.15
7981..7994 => -1.12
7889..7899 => -0.34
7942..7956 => -0.99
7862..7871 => -0.36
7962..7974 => -0.11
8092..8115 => -1.07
